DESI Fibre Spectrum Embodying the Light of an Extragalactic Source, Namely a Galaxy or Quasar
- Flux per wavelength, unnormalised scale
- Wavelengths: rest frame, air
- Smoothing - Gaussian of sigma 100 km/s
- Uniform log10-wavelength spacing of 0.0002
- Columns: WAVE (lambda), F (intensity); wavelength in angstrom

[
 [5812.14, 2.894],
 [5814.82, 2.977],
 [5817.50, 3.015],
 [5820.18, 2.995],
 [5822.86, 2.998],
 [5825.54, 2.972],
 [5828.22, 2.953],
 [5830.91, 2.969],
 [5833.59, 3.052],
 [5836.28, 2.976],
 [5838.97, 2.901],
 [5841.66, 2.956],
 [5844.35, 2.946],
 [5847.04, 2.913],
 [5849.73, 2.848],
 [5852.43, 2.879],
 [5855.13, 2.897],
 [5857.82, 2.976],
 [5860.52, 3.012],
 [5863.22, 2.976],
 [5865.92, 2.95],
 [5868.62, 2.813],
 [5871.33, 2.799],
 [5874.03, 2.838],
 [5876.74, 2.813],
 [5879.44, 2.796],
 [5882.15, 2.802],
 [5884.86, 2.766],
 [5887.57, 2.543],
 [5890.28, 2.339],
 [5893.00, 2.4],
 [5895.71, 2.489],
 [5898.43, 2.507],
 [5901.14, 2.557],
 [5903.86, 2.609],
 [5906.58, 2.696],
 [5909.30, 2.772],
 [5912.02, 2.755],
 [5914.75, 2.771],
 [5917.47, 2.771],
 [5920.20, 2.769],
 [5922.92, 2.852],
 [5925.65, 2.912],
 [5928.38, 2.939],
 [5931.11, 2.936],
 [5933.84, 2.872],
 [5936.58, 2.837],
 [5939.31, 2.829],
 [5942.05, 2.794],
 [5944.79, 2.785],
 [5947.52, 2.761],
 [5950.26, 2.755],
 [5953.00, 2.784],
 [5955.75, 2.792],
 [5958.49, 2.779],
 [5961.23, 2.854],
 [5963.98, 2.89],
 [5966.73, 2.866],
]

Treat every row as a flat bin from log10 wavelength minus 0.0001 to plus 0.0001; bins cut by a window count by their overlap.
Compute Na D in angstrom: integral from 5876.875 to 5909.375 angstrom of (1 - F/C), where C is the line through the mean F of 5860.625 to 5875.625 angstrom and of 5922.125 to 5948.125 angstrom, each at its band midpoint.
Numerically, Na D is 3.01 angstrom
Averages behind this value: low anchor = 2.88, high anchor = 2.85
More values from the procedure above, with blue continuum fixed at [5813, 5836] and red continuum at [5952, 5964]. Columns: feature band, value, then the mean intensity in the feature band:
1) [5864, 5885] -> 0.7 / 2.83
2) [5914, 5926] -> 0.2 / 2.81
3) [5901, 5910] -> 0.7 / 2.66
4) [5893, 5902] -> 1.2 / 2.5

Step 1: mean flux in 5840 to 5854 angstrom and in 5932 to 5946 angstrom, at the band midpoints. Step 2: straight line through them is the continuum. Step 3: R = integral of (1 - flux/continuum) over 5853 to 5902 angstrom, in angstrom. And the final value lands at 2.4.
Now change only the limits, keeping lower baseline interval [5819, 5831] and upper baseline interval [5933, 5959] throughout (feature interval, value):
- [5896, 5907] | 1.12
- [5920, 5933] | -0.30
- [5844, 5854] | 0.17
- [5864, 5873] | 0.16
